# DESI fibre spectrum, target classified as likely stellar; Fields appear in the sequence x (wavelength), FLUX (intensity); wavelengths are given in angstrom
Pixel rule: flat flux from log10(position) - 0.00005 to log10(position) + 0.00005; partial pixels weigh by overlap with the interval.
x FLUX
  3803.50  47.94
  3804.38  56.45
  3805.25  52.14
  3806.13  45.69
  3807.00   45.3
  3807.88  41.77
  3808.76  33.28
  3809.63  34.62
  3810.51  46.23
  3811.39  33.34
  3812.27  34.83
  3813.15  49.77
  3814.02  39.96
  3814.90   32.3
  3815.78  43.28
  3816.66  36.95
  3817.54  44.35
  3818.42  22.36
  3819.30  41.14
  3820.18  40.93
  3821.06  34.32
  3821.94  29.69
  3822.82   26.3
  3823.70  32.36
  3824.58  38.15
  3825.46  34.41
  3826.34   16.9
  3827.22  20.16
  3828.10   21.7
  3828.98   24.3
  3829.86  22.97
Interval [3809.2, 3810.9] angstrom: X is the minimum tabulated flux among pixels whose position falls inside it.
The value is 34.62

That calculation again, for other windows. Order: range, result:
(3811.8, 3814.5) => 34.83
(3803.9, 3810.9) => 33.28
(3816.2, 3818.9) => 22.36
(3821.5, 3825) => 26.3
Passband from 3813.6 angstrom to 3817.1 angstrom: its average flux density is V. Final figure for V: 38.1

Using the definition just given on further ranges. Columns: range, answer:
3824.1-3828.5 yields 26.4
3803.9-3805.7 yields 54.1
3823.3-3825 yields 35.3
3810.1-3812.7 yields 38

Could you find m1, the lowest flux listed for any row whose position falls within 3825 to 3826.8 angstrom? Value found 16.9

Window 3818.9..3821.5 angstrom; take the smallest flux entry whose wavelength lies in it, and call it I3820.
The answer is 34.32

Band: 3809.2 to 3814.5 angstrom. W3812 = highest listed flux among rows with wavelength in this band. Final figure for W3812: 49.77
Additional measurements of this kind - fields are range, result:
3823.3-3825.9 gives 38.15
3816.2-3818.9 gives 44.35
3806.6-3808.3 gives 45.3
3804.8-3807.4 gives 52.14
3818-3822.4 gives 41.14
